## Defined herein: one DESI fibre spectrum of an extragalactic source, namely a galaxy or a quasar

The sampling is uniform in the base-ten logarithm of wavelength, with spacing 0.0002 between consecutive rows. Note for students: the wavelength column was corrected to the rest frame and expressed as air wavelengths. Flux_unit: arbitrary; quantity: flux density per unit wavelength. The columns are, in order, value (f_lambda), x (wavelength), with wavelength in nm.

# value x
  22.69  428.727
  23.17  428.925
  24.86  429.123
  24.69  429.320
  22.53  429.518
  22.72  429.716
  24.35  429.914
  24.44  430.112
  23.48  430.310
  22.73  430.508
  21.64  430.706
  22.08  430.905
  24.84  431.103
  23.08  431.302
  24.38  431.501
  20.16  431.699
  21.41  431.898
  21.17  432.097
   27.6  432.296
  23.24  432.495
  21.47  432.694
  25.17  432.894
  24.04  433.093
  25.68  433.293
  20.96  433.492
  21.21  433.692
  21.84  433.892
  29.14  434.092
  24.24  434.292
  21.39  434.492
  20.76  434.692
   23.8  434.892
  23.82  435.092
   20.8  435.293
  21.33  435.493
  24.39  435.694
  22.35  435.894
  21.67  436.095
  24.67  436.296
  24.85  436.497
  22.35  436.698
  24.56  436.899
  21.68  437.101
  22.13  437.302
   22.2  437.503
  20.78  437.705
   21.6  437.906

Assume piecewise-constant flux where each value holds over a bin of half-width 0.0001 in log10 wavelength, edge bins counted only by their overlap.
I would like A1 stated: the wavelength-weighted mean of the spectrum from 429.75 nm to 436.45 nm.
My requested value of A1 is 23.1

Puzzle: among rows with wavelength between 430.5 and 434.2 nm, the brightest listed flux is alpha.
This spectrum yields 29.14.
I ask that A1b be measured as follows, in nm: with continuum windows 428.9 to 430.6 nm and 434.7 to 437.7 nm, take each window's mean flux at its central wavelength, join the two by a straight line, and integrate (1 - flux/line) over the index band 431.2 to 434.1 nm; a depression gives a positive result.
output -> 0.01 nm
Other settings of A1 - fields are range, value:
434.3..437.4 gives 22.8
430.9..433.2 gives 23.3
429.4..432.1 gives 22.9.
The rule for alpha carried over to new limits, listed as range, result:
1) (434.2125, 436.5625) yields 24.85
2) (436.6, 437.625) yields 24.56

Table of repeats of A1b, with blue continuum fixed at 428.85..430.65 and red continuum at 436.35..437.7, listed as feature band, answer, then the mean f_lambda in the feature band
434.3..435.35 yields 0.03 nm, 22.4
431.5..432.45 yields 0.02 nm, 22.8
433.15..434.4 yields -0.03 nm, 23.8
